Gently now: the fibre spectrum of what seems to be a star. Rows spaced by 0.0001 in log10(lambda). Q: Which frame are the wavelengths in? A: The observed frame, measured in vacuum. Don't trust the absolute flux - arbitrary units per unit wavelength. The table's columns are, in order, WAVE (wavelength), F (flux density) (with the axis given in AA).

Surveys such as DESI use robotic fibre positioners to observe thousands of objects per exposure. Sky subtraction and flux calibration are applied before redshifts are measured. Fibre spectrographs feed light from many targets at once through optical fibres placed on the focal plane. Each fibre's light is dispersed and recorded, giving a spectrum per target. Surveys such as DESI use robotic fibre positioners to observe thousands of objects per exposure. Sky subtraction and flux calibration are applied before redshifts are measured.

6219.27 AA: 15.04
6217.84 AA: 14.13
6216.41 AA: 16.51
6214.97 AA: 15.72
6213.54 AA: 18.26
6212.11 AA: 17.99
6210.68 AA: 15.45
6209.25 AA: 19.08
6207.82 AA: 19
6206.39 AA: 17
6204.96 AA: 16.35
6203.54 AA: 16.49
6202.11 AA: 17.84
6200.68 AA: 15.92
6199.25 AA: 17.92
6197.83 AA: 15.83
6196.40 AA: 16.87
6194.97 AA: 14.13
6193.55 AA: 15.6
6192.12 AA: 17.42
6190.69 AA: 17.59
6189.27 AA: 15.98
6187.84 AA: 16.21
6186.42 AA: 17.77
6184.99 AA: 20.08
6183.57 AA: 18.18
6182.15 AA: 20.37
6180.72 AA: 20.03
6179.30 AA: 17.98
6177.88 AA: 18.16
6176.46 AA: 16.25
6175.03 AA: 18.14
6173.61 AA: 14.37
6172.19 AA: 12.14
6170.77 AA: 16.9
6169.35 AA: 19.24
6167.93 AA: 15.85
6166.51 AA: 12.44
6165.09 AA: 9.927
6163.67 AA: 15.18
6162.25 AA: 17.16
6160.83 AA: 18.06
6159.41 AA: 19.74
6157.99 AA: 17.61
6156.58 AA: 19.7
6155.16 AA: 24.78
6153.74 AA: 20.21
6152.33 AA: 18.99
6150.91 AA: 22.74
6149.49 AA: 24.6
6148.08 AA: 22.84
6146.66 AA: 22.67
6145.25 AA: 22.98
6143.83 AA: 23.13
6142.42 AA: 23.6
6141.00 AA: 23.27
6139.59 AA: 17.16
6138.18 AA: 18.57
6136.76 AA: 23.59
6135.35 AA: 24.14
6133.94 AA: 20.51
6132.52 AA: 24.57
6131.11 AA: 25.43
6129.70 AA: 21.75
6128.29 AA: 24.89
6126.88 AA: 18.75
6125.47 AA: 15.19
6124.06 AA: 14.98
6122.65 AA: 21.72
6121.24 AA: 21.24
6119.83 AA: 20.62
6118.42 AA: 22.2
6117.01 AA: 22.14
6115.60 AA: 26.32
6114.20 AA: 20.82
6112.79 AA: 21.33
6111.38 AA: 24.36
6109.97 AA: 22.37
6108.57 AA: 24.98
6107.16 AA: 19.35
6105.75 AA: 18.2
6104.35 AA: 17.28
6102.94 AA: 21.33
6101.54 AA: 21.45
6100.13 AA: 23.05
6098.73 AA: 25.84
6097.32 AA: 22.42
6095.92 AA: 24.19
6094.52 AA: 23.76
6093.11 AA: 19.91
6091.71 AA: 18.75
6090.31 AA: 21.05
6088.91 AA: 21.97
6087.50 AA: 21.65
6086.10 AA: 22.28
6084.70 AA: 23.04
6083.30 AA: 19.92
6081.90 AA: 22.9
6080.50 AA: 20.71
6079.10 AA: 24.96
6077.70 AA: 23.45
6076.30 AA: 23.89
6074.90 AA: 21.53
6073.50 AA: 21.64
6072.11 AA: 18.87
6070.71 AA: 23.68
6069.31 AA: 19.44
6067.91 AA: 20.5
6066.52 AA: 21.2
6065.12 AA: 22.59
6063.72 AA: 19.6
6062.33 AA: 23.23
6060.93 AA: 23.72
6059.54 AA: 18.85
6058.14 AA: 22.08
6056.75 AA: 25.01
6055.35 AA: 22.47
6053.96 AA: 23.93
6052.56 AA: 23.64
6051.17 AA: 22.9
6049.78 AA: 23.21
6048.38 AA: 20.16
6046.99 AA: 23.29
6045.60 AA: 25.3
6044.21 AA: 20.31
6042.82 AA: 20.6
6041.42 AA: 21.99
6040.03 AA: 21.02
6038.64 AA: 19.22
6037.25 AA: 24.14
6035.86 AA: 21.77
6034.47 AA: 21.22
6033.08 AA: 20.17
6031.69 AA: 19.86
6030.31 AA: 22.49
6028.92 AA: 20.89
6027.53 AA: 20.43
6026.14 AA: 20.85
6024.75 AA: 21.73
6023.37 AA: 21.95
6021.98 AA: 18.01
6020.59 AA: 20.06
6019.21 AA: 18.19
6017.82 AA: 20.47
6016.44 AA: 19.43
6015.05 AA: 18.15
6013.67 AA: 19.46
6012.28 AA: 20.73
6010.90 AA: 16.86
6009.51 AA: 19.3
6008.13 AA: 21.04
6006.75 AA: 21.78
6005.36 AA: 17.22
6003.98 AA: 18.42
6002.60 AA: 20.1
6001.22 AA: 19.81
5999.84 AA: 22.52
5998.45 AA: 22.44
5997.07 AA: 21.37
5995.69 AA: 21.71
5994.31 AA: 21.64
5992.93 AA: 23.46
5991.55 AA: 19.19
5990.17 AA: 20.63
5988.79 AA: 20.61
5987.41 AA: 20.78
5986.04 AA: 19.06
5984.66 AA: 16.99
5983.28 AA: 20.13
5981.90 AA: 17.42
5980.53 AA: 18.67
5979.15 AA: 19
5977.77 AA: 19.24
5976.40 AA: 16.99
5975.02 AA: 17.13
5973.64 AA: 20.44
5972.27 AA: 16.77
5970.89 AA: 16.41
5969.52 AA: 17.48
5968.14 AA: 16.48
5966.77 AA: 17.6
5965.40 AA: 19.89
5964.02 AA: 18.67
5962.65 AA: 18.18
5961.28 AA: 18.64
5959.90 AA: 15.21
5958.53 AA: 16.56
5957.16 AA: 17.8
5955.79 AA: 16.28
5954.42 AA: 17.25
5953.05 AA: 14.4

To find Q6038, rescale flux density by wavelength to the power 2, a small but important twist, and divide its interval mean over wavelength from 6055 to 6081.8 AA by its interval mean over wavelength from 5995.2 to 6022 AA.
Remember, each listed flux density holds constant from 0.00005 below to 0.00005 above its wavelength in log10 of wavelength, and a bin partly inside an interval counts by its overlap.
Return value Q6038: 1.1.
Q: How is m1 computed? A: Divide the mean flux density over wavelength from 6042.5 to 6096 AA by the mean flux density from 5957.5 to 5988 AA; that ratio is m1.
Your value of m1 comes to 1.22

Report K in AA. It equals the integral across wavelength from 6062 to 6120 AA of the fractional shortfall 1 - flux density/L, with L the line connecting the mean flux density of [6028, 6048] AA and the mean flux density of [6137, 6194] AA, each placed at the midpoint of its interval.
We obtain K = -4.4 AA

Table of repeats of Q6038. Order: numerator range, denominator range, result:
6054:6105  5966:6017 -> 1.17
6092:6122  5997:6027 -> 1.14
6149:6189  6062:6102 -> 0.84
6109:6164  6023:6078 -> 1.01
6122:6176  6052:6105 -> 0.91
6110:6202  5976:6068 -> 0.97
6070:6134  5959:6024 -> 1.17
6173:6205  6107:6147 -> 0.80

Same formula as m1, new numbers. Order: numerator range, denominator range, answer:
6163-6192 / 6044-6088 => 0.75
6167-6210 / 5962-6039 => 0.87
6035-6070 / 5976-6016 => 1.11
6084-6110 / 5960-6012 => 1.13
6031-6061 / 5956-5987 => 1.23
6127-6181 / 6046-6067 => 0.88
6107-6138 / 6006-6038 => 1.07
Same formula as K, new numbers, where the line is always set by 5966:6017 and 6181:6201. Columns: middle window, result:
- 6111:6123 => -2.8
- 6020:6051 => -4.0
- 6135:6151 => -4.2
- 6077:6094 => -3.1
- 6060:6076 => -2.5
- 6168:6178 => 0.6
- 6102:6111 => -1.3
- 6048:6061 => -2.7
